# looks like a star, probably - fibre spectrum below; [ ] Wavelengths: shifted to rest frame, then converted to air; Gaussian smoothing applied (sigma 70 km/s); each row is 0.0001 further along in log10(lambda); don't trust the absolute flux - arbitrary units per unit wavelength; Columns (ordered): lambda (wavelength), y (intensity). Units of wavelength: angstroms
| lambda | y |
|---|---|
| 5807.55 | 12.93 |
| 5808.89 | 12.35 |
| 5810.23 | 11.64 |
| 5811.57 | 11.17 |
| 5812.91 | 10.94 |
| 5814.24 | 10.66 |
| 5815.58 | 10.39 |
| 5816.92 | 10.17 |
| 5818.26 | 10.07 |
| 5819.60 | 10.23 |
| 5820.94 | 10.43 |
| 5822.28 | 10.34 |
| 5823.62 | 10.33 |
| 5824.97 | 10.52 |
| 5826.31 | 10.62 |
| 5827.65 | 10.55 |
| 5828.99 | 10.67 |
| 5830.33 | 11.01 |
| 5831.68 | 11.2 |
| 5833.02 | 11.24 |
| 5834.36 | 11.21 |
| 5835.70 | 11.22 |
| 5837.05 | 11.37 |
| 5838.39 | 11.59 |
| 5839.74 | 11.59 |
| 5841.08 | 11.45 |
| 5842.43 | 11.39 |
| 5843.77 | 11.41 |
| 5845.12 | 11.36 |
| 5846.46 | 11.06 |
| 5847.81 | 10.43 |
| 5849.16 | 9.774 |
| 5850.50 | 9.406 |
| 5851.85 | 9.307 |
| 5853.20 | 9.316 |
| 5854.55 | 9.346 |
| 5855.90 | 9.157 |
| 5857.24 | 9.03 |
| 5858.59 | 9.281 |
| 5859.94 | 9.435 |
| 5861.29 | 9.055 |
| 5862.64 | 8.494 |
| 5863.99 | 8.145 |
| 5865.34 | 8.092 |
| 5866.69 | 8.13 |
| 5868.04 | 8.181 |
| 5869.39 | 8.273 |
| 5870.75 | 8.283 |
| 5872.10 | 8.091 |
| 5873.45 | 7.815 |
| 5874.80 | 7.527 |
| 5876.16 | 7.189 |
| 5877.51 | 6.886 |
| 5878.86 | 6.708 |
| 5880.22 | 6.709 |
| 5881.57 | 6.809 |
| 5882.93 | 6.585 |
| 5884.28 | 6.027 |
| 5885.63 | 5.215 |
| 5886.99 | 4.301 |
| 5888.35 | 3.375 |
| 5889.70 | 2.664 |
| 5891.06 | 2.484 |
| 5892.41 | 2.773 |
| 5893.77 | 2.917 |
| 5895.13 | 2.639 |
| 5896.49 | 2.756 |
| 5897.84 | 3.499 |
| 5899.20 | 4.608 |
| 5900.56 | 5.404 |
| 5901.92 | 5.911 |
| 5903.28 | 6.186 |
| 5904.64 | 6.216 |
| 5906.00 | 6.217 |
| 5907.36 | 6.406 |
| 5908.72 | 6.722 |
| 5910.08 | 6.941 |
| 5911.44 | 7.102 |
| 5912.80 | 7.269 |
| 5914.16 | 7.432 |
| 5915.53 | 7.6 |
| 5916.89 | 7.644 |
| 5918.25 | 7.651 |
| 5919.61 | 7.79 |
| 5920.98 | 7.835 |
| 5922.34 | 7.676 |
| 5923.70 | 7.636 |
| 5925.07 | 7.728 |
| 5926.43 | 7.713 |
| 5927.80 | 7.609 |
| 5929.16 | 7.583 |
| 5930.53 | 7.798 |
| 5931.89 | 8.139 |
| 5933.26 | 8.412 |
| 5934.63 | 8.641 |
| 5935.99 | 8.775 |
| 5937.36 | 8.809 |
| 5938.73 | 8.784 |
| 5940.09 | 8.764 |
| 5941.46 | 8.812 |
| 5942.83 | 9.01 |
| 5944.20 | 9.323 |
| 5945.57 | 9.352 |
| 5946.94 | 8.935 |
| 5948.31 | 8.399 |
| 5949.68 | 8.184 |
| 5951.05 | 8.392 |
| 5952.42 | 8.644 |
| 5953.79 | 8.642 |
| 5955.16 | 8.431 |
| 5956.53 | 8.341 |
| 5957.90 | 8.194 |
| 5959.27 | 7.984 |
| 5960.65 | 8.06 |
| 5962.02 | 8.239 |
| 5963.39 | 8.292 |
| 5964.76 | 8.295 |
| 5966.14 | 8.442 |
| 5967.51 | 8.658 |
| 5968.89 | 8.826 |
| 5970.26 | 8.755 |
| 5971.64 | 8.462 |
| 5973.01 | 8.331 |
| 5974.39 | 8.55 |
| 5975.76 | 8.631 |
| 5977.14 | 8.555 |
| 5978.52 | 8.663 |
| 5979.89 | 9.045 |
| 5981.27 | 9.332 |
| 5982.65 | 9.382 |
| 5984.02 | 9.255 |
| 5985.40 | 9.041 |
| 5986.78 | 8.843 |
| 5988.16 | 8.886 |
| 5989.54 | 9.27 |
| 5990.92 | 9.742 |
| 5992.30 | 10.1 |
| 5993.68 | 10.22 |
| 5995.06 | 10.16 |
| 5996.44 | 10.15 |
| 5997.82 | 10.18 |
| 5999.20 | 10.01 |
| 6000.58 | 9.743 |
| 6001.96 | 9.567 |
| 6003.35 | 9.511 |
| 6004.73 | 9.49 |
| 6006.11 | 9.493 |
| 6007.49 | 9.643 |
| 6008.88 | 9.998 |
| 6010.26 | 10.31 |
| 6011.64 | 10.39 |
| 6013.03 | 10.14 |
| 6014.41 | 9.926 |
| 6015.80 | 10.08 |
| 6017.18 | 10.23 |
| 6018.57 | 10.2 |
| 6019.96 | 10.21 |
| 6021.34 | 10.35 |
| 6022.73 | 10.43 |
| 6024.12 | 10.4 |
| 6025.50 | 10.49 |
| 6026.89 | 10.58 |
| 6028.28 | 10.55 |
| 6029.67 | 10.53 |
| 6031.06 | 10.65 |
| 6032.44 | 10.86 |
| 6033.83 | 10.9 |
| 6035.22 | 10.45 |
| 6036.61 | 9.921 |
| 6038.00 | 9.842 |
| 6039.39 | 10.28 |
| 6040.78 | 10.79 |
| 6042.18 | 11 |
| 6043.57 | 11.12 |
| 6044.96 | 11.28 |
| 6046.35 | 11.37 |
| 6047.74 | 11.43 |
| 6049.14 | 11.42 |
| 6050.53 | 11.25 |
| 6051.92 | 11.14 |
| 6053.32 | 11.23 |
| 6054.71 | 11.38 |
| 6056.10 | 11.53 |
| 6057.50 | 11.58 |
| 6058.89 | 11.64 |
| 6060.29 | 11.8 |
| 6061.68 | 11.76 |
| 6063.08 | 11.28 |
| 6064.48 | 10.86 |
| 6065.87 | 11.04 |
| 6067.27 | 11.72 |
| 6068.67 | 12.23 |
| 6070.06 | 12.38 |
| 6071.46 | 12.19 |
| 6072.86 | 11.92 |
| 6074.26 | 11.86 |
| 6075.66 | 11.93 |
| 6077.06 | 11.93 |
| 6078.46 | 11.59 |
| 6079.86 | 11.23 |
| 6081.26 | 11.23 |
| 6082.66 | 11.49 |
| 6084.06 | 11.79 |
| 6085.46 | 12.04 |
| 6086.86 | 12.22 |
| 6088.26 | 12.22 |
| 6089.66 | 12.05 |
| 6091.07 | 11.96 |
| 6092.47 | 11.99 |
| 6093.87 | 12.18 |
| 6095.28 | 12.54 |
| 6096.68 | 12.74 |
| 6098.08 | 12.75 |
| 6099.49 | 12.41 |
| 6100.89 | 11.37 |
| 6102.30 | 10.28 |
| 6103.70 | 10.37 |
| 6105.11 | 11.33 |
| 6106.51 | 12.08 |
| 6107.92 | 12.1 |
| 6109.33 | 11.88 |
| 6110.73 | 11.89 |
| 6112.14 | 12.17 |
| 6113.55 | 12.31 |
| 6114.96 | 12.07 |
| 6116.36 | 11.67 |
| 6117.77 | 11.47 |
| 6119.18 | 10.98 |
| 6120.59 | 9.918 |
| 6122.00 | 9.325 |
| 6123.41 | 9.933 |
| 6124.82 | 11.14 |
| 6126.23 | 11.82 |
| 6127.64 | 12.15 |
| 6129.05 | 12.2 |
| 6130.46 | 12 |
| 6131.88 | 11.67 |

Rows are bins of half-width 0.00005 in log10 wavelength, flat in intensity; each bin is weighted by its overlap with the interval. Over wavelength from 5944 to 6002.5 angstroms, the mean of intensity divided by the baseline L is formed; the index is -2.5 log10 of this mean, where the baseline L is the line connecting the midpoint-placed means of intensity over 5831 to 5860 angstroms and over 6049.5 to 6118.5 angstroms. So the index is 0.24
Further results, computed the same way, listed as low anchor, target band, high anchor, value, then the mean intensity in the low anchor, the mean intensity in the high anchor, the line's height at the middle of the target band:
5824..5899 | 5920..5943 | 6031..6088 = 0.14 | 8.22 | 11.4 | 9.34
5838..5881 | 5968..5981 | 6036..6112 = 0.20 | 9.1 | 11.6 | 10.4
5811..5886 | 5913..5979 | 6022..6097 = 0.24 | 9.49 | 11.4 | 10.4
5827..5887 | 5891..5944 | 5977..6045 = 0.36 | 9.14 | 10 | 9.48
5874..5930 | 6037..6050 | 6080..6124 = -0.10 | 6.06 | 11.6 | 10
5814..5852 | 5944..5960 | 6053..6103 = 0.30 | 10.7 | 11.8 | 11.3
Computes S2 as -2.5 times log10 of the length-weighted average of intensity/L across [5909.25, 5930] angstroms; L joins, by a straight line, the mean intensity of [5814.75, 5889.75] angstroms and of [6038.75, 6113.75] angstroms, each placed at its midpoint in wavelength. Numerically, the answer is 0.294 mag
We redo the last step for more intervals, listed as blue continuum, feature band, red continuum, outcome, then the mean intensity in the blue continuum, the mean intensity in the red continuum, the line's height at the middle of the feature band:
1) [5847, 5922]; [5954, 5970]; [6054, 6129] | 0.04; 6.9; 11.7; 8.68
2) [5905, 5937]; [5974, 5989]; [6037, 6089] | 0.04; 7.58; 11.5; 9.24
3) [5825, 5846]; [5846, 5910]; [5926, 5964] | 0.43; 11.2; 8.44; 10.1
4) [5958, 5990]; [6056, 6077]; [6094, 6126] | -0.11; 8.67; 11.5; 10.6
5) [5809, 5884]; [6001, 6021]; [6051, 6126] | 0.11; 9.66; 11.6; 11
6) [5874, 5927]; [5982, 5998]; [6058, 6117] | -0.10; 5.97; 11.8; 8.77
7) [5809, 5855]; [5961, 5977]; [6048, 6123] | 0.30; 10.7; 11.6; 11.2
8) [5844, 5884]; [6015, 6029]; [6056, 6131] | 0.04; 8.55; 11.7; 10.7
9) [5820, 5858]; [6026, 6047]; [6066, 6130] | 0.08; 10.6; 11.7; 11.4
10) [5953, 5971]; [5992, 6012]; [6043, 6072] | -0.03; 8.4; 11.5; 9.7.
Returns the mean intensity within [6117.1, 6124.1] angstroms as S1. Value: 10.3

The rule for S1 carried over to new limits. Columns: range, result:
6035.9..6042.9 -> 10.4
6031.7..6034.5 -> 10.9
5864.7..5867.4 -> 8.12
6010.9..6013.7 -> 10.3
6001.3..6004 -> 9.51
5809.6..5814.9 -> 11.1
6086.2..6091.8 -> 12.1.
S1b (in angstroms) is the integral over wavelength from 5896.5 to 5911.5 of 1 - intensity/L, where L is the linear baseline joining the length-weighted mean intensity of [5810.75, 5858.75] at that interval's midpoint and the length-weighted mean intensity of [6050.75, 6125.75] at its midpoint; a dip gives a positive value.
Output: 7.1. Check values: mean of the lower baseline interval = 10.6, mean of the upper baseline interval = 11.6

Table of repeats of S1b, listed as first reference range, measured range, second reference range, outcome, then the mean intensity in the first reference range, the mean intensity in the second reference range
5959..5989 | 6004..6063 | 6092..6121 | -3.6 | 8.67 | 11.8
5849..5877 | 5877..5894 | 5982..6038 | 7.5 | 8.6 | 10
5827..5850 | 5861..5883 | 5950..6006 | 6.0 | 11.1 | 8.99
